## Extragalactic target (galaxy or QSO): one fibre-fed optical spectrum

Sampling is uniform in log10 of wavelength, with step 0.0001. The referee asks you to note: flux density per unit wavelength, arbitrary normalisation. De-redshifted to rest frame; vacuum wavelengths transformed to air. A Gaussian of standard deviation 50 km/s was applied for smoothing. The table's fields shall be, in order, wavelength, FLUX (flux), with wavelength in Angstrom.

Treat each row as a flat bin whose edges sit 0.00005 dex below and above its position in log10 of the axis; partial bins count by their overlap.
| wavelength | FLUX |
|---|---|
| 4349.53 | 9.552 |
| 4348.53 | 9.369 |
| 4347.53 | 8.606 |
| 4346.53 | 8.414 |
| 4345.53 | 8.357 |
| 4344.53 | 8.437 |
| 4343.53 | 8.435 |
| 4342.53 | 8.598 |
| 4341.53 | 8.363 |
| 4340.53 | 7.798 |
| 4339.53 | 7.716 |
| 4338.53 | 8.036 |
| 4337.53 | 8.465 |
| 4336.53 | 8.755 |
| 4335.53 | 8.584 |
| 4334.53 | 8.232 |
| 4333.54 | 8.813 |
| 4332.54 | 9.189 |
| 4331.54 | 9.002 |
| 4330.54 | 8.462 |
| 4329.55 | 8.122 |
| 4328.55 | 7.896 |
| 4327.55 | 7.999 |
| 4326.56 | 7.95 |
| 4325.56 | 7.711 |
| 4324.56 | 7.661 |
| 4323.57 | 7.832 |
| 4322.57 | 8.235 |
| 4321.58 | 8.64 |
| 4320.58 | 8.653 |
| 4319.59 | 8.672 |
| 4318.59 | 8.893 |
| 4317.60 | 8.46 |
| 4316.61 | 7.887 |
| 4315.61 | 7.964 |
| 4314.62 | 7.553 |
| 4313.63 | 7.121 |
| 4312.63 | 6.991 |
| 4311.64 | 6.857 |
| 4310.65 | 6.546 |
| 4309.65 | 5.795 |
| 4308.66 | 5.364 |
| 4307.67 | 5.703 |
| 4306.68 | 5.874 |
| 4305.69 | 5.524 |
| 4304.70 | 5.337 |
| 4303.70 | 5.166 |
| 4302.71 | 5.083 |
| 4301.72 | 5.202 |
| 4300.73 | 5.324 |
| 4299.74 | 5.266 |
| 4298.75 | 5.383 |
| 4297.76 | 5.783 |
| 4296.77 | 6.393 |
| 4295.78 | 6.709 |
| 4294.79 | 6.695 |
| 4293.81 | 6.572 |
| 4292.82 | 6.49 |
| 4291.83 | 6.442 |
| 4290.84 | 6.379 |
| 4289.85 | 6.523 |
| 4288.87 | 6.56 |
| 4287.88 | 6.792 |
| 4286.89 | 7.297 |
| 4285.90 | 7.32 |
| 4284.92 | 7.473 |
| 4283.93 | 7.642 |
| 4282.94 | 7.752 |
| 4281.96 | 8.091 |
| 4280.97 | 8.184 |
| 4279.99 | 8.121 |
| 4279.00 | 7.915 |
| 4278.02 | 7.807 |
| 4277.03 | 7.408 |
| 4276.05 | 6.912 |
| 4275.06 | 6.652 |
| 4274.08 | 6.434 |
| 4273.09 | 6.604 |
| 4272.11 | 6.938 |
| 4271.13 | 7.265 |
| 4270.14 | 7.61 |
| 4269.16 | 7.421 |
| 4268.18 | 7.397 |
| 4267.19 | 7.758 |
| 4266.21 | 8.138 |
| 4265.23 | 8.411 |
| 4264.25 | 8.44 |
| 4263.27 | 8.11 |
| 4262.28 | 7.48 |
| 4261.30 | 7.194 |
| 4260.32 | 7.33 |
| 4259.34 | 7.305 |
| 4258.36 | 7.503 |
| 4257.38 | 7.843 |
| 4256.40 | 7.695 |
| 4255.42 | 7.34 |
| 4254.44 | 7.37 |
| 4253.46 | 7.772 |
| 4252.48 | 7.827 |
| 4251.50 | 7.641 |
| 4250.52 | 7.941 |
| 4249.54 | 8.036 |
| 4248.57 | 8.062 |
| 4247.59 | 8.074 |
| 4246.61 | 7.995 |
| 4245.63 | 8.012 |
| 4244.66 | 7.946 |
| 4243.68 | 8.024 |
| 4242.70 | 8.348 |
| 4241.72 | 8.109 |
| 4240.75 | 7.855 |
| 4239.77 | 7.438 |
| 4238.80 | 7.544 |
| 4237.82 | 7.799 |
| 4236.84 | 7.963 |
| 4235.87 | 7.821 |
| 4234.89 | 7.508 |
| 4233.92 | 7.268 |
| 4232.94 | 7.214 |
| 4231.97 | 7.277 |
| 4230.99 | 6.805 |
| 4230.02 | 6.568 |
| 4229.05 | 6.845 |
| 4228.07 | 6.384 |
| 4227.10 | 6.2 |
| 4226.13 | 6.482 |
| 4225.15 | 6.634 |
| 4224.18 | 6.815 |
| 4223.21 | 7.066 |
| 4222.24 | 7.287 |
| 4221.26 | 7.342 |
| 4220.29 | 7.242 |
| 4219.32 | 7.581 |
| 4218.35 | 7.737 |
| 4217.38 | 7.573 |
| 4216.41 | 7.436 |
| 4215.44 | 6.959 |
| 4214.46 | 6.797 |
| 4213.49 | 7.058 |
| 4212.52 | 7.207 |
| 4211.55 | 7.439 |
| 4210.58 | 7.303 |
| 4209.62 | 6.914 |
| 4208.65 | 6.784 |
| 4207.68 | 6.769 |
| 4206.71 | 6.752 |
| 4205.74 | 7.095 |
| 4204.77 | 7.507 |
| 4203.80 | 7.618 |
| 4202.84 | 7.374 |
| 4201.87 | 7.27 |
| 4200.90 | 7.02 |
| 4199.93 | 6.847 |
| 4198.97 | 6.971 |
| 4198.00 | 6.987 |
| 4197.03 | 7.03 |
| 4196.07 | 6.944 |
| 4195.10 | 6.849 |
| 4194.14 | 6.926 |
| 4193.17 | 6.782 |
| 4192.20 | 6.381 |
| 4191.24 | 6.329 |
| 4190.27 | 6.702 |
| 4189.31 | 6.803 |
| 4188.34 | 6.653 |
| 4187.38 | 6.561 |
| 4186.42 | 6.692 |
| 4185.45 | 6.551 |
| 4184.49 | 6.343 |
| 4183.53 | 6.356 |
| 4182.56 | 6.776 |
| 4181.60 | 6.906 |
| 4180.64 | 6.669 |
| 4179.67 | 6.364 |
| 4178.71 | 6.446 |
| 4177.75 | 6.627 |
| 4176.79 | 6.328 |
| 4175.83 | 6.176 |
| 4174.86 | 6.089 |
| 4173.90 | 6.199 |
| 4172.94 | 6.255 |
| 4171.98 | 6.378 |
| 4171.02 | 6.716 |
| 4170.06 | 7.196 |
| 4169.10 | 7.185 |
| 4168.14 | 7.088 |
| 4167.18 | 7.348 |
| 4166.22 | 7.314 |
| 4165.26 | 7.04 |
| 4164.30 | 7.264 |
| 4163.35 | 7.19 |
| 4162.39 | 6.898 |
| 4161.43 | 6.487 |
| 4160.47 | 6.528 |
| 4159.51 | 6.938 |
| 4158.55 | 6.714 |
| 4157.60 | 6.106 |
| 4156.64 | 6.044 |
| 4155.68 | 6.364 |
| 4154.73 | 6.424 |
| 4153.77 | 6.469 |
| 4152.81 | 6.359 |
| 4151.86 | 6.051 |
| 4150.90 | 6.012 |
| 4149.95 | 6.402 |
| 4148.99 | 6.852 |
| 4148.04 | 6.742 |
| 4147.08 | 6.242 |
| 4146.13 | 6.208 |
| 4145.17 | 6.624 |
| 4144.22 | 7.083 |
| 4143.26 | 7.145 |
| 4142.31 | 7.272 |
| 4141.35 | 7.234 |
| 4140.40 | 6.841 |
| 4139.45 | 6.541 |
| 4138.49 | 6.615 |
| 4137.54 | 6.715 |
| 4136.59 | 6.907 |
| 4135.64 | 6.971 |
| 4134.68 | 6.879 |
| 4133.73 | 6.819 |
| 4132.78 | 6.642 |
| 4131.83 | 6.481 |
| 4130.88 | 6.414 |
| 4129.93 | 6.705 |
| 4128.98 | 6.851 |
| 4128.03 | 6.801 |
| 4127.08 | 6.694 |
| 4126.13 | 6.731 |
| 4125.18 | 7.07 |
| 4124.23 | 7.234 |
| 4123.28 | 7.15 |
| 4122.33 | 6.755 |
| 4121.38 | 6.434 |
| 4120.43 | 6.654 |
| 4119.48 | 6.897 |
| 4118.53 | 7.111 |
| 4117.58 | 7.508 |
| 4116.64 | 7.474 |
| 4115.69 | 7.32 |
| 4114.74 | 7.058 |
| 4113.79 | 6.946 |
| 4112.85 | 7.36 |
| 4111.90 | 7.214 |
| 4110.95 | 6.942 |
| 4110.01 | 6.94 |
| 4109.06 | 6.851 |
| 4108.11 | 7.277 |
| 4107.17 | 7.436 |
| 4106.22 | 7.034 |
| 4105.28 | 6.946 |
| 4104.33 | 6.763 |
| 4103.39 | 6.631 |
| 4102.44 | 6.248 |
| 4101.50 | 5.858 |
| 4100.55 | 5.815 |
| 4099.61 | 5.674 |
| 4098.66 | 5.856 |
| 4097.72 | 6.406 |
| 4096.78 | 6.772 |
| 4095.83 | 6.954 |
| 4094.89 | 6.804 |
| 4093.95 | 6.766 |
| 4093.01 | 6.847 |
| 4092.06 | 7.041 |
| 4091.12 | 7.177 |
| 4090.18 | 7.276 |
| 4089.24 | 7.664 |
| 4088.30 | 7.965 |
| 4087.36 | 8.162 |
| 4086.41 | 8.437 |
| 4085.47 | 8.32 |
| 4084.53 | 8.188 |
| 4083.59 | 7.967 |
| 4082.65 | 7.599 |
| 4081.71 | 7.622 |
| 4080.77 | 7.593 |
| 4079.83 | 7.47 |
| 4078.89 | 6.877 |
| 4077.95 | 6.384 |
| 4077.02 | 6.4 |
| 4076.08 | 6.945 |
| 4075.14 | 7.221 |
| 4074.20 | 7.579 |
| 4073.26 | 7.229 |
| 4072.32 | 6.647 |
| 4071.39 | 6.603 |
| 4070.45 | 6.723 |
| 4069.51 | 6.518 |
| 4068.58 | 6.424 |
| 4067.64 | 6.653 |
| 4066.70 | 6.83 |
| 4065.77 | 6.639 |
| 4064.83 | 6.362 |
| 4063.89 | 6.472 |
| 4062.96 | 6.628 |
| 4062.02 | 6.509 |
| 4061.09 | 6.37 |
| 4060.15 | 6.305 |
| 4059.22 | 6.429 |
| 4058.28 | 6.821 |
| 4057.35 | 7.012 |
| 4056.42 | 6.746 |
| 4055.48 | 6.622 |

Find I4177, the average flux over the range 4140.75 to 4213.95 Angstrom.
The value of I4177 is 6.76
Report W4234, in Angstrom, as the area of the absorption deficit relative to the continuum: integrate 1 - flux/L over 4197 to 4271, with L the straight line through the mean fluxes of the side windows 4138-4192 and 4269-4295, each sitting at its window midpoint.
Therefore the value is -4.99 Angstrom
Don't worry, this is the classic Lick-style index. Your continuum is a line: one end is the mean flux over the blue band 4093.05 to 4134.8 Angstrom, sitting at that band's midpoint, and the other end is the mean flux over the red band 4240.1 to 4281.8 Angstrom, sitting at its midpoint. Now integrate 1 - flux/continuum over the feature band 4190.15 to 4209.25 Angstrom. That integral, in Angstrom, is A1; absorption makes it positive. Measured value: 0.9 Angstrom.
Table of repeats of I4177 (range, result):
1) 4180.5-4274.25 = 7.26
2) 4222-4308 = 7.14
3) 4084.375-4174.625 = 6.85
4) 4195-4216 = 7.07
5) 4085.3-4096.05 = 7.44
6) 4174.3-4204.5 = 6.73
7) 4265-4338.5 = 7.25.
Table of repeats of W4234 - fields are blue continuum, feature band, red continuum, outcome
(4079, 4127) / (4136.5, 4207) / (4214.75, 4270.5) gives 5.51 Angstrom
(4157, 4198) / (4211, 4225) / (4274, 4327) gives -0.95 Angstrom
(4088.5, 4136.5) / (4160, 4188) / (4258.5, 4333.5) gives 1.12 Angstrom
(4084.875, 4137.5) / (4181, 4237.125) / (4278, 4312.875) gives -2.37 Angstrom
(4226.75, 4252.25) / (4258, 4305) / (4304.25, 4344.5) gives 4.29 Angstrom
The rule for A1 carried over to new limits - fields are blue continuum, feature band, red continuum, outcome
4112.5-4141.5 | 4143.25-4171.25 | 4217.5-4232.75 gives 0.9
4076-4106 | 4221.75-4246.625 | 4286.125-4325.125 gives -1.9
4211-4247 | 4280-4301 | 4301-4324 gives 0.8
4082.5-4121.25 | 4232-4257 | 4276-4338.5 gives -2.0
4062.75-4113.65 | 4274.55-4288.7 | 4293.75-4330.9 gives -1.2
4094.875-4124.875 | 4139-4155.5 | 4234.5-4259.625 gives 1.1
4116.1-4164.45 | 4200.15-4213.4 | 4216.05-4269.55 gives 0.2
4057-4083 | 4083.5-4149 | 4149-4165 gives -2.7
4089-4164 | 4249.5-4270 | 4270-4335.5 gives -1.9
